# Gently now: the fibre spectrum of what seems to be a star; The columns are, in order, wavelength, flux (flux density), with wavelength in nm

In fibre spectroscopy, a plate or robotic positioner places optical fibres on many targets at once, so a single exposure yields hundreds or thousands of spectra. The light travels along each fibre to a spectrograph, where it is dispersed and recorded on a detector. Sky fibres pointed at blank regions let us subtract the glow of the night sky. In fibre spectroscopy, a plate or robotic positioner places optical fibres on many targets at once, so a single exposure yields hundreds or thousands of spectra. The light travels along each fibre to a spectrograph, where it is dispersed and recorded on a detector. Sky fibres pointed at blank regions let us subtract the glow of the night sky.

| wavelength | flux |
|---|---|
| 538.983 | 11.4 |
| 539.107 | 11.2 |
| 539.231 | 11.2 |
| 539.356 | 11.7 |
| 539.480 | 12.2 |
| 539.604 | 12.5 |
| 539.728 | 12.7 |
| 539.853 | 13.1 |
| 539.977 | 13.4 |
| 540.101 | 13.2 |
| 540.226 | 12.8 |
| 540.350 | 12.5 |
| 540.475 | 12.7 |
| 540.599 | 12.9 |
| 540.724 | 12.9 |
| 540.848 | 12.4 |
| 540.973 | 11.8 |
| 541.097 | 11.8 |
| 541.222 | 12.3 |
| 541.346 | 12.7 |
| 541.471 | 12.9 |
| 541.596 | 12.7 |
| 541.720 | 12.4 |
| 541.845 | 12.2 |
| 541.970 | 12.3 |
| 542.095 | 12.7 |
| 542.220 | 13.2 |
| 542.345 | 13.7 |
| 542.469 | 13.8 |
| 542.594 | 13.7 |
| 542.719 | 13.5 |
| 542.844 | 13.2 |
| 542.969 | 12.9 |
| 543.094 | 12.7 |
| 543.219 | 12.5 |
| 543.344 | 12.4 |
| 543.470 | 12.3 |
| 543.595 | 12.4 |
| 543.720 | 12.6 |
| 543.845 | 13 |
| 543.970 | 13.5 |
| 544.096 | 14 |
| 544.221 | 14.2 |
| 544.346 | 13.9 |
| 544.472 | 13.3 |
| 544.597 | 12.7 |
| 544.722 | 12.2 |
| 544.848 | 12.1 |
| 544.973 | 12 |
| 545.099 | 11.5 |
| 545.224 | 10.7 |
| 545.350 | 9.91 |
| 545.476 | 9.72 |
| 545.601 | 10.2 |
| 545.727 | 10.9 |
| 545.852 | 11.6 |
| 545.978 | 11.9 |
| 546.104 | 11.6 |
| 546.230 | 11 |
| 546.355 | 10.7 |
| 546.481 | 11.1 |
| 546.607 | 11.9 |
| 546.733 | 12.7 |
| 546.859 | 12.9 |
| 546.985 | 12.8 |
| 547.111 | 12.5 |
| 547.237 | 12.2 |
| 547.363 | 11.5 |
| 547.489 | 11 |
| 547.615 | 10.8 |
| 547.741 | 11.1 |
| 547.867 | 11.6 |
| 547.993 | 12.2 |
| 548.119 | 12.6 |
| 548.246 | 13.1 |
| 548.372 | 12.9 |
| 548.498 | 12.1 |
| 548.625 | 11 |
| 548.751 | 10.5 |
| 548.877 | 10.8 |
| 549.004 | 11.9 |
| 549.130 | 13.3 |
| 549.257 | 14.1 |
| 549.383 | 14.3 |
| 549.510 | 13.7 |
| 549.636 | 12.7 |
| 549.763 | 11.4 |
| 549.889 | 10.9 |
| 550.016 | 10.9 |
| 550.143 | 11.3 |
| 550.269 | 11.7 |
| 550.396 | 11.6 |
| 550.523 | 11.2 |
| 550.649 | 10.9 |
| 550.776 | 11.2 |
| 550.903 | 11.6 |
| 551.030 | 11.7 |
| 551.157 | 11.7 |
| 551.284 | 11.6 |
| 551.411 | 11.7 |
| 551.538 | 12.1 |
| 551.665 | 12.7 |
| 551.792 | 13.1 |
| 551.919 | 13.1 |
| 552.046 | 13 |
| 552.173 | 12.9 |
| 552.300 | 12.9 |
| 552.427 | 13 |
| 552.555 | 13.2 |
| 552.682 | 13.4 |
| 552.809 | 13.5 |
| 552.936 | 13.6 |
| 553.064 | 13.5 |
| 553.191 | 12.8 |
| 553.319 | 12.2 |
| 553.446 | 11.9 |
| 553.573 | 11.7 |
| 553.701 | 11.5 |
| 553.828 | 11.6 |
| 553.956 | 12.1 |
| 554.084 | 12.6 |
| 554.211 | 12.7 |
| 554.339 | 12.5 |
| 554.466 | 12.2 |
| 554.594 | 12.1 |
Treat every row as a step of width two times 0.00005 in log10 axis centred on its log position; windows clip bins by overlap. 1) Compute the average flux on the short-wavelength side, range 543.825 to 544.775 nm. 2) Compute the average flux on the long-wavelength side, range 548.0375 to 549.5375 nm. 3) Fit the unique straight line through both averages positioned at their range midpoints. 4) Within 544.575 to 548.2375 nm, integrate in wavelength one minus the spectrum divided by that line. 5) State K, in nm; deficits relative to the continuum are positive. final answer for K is 0.39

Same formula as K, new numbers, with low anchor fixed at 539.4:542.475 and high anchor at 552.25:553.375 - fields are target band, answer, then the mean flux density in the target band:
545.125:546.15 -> 0.162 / 10.8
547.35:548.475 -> 0.092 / 11.9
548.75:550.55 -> 0.127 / 12.1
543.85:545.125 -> -0.016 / 13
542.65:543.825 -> 0.003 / 12.7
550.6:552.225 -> 0.120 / 12.1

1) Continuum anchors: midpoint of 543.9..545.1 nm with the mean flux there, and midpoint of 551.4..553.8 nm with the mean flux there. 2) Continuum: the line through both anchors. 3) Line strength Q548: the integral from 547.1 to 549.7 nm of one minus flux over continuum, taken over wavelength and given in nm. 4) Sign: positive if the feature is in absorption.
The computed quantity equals 0.14 nm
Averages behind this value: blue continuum 13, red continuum 12.7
